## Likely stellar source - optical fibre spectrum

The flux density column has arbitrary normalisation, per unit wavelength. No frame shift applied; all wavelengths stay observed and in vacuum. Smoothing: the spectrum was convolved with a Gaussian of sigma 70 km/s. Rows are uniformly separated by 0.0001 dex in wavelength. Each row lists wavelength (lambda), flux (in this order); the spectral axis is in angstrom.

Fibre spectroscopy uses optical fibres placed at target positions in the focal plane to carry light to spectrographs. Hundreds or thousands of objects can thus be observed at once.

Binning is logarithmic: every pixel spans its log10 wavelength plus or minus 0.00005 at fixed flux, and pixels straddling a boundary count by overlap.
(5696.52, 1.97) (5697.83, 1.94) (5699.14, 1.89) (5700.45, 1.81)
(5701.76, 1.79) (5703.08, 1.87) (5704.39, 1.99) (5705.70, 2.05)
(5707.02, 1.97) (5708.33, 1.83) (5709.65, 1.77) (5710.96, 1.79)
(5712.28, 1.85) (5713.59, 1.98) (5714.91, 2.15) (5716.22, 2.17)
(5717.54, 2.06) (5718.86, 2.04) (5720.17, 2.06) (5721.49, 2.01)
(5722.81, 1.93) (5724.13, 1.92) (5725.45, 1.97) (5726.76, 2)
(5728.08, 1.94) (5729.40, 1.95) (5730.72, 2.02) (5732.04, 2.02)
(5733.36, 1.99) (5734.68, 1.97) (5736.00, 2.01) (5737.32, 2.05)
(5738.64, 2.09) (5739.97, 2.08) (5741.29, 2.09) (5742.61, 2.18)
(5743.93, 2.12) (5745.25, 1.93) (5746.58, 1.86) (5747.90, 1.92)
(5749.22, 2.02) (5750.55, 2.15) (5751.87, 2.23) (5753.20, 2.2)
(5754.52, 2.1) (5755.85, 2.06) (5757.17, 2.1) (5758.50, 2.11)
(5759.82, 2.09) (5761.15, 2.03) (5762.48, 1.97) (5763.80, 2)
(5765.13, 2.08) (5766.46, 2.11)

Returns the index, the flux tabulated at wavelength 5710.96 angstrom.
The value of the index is 1.79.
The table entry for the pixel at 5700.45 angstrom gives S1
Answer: 1.81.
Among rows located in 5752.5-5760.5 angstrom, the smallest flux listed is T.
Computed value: 2.06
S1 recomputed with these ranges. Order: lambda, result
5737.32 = 2.05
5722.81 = 1.93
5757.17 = 2.1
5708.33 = 1.83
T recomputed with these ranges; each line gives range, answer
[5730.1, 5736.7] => 1.97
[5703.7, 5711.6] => 1.77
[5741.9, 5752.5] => 1.86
